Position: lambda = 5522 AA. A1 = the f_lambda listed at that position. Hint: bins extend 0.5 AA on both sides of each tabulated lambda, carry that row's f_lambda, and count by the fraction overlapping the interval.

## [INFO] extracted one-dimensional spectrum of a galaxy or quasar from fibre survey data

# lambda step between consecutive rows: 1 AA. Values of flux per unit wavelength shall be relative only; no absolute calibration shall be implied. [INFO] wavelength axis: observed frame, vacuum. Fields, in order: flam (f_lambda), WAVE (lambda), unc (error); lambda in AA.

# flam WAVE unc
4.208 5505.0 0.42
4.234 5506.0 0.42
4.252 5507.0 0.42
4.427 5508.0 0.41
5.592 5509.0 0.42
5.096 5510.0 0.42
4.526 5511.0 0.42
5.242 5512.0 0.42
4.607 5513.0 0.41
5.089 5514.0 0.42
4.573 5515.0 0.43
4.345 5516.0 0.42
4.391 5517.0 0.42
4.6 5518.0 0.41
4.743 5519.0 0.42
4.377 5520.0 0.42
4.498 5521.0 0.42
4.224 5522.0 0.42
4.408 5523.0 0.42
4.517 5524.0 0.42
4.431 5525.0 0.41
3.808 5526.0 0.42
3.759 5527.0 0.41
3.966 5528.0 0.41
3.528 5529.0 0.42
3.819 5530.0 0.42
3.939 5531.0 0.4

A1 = 4.224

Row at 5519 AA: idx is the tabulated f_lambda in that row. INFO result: 4.743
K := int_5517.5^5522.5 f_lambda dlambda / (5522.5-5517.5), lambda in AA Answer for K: 4.49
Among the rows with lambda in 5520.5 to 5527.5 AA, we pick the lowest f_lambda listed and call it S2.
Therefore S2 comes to 3.759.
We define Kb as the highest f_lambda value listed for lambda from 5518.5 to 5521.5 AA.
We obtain 4.743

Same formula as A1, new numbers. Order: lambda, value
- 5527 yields 3.759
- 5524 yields 4.517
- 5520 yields 4.377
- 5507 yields 4.252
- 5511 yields 4.526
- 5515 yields 4.573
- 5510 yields 5.096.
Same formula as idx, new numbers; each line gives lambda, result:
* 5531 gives 3.939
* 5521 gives 4.498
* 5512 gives 5.242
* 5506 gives 4.234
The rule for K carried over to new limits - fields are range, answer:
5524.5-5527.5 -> 4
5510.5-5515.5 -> 4.81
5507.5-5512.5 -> 4.98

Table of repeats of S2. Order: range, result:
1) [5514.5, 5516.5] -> 4.345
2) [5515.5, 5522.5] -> 4.224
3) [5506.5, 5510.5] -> 4.252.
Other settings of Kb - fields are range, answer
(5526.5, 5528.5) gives 3.966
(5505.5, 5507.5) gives 4.252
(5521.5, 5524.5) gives 4.517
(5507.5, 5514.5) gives 5.592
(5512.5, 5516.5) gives 5.089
